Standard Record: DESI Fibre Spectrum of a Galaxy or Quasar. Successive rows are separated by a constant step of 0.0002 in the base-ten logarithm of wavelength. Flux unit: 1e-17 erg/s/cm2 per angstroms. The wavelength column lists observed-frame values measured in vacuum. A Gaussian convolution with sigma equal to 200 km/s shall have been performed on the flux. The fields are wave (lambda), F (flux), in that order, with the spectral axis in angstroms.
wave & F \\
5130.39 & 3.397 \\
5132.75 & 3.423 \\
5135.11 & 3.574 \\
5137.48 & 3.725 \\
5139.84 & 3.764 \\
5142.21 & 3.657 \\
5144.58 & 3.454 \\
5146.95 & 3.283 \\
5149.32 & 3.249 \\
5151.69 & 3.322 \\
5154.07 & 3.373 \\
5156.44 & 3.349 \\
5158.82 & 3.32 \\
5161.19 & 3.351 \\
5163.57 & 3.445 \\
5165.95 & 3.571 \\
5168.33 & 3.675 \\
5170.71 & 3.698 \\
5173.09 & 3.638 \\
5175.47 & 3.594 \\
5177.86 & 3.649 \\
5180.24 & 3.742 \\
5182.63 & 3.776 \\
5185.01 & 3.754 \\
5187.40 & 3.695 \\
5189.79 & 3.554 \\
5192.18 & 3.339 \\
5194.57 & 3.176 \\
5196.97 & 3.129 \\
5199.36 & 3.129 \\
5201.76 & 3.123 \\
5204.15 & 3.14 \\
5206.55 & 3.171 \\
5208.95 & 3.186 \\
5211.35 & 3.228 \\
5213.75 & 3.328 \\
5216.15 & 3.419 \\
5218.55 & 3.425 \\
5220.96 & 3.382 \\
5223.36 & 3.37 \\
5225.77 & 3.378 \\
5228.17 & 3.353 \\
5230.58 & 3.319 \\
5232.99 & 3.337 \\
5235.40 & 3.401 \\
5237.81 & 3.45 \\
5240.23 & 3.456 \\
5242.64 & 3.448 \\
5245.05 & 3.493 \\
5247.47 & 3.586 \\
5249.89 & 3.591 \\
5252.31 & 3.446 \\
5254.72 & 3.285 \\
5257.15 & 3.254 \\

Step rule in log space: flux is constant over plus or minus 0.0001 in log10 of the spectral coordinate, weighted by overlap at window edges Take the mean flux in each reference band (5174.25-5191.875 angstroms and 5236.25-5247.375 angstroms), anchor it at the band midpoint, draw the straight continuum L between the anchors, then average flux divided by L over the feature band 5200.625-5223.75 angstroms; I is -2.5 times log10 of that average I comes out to 0.09 mag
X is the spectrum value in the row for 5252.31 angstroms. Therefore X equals 3.446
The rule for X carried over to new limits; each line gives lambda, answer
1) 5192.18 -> 3.339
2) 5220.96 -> 3.382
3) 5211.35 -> 3.228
